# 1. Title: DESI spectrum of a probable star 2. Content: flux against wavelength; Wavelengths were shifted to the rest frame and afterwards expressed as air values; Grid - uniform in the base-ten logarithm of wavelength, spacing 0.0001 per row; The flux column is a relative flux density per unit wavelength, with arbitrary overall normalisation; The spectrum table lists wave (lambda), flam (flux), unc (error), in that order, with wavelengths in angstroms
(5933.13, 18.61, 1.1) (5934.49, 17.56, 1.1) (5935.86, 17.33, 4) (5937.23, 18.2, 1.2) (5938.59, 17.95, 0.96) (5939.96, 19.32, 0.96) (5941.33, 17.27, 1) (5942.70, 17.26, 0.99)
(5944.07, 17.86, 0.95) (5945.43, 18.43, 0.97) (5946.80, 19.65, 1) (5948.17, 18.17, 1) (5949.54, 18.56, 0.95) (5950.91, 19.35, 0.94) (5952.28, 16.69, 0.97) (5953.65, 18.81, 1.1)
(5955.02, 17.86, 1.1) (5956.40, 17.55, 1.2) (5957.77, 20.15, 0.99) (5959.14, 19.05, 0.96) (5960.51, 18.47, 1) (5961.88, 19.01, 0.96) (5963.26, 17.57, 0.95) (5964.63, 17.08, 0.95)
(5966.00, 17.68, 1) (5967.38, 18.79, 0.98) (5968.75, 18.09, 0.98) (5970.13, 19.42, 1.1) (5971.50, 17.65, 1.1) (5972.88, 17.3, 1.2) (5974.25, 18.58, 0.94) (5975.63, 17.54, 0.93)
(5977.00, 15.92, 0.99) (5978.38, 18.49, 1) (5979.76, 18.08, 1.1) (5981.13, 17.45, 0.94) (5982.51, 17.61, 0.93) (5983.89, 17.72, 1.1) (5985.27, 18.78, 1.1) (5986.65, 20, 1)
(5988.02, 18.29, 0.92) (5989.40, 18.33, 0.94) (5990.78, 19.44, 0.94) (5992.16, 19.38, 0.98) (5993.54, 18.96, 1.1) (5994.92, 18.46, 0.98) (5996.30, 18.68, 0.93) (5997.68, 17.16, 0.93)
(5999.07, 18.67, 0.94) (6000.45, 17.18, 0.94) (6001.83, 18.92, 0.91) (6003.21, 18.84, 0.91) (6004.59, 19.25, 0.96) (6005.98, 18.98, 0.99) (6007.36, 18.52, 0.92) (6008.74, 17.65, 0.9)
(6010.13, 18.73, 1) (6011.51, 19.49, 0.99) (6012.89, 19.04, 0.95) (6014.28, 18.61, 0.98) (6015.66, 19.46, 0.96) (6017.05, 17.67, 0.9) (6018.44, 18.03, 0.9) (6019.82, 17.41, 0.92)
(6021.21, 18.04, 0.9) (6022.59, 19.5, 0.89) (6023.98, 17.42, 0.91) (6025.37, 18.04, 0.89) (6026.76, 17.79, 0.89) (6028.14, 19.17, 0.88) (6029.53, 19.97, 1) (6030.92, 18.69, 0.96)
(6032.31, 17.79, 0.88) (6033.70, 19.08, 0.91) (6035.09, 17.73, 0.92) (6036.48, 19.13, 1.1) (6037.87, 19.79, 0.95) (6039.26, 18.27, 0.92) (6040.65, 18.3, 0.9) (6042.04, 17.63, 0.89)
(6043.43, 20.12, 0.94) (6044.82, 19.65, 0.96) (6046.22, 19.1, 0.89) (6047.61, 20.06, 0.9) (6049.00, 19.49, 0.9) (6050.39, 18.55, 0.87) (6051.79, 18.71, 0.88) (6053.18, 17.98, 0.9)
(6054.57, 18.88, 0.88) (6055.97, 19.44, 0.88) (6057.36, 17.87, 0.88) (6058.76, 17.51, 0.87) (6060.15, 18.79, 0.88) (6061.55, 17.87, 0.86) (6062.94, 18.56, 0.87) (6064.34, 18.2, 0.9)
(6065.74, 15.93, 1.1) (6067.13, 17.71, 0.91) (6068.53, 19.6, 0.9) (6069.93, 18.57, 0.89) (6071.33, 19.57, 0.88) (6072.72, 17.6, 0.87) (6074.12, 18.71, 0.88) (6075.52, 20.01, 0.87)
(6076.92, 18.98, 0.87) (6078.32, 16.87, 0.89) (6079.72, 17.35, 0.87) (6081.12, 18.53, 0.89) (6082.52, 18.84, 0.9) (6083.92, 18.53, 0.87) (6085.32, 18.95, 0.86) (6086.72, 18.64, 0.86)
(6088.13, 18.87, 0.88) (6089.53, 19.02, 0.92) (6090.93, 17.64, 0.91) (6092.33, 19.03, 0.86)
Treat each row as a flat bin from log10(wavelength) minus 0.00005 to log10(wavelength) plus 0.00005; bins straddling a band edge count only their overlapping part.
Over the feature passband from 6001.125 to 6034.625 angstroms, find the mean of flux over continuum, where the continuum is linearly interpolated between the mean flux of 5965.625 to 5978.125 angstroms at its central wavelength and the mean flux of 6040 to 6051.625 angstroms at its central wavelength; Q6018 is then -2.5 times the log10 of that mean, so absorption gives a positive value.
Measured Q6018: 0.004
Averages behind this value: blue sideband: 17.9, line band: 18.6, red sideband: 19.1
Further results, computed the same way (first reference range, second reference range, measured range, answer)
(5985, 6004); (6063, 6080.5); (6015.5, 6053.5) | -0.01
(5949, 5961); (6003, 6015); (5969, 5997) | 0.02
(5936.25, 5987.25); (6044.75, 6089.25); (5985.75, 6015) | -0.02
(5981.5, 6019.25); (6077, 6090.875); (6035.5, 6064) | -0.02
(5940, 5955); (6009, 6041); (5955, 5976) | 0.00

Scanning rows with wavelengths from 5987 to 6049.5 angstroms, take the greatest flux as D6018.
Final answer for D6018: 20.12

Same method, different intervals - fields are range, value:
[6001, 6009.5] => 19.25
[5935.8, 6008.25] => 20.15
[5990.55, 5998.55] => 19.44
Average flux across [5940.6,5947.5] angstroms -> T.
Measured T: 18.1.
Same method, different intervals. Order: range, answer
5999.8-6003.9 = 18.3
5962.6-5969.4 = 17.9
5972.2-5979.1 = 17.6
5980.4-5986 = 17.9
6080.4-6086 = 18.7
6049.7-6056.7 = 18.7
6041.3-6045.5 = 19.1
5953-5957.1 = 18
